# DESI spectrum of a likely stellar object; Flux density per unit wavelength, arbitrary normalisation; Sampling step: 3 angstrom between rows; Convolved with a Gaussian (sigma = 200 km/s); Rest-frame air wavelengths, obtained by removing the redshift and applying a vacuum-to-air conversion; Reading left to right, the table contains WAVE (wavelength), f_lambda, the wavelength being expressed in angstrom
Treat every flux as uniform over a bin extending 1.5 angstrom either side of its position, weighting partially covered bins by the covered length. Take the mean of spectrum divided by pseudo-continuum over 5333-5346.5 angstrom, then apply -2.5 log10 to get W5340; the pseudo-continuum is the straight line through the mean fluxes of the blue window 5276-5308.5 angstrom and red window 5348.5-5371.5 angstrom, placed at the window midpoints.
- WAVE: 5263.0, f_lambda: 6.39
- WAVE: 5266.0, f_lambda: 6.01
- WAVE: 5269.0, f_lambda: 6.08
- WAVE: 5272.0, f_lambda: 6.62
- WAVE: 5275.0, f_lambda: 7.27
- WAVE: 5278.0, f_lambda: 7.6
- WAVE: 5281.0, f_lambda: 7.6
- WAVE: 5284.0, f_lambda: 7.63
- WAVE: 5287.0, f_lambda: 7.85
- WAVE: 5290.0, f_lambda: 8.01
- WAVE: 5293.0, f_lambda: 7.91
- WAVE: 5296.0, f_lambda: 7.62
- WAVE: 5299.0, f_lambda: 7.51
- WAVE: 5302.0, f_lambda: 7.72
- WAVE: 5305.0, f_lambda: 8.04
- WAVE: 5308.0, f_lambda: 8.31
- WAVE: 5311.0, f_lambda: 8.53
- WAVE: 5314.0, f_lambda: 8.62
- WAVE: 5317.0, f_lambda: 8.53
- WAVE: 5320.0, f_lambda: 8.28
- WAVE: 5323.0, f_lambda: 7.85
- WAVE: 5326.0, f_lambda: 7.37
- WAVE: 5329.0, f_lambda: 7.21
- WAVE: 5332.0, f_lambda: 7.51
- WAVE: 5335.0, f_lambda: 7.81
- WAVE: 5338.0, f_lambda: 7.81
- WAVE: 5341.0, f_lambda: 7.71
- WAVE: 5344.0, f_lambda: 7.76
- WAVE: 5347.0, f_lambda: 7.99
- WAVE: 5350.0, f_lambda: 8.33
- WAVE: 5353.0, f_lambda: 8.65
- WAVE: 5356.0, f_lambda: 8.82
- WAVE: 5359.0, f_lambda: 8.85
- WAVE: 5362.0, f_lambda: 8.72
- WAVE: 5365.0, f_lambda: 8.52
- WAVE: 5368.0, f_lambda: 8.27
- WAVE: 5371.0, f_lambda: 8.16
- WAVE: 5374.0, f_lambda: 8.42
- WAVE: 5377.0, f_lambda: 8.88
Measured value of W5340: 0.07 mag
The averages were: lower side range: 7.78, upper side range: 8.56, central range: 7.78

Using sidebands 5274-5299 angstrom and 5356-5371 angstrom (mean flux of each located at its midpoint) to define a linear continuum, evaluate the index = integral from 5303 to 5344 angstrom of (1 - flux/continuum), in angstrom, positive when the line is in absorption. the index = 0.74 angstrom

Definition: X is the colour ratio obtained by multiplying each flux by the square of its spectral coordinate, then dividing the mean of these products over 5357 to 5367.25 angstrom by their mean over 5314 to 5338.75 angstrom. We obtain 1.12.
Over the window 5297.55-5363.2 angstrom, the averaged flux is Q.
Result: 8.09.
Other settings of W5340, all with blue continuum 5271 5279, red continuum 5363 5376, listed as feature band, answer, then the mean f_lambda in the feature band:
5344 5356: -0.02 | 8.32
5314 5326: -0.06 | 8.16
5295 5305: -0.03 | 7.68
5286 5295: -0.08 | 7.91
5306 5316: -0.11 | 8.47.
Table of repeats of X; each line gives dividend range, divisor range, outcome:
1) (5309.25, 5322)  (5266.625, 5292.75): 1.17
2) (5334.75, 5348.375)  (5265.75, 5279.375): 1.18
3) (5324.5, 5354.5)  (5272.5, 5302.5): 1.04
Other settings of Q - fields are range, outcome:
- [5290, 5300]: 7.74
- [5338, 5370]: 8.33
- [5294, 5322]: 8.12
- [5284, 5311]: 7.89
